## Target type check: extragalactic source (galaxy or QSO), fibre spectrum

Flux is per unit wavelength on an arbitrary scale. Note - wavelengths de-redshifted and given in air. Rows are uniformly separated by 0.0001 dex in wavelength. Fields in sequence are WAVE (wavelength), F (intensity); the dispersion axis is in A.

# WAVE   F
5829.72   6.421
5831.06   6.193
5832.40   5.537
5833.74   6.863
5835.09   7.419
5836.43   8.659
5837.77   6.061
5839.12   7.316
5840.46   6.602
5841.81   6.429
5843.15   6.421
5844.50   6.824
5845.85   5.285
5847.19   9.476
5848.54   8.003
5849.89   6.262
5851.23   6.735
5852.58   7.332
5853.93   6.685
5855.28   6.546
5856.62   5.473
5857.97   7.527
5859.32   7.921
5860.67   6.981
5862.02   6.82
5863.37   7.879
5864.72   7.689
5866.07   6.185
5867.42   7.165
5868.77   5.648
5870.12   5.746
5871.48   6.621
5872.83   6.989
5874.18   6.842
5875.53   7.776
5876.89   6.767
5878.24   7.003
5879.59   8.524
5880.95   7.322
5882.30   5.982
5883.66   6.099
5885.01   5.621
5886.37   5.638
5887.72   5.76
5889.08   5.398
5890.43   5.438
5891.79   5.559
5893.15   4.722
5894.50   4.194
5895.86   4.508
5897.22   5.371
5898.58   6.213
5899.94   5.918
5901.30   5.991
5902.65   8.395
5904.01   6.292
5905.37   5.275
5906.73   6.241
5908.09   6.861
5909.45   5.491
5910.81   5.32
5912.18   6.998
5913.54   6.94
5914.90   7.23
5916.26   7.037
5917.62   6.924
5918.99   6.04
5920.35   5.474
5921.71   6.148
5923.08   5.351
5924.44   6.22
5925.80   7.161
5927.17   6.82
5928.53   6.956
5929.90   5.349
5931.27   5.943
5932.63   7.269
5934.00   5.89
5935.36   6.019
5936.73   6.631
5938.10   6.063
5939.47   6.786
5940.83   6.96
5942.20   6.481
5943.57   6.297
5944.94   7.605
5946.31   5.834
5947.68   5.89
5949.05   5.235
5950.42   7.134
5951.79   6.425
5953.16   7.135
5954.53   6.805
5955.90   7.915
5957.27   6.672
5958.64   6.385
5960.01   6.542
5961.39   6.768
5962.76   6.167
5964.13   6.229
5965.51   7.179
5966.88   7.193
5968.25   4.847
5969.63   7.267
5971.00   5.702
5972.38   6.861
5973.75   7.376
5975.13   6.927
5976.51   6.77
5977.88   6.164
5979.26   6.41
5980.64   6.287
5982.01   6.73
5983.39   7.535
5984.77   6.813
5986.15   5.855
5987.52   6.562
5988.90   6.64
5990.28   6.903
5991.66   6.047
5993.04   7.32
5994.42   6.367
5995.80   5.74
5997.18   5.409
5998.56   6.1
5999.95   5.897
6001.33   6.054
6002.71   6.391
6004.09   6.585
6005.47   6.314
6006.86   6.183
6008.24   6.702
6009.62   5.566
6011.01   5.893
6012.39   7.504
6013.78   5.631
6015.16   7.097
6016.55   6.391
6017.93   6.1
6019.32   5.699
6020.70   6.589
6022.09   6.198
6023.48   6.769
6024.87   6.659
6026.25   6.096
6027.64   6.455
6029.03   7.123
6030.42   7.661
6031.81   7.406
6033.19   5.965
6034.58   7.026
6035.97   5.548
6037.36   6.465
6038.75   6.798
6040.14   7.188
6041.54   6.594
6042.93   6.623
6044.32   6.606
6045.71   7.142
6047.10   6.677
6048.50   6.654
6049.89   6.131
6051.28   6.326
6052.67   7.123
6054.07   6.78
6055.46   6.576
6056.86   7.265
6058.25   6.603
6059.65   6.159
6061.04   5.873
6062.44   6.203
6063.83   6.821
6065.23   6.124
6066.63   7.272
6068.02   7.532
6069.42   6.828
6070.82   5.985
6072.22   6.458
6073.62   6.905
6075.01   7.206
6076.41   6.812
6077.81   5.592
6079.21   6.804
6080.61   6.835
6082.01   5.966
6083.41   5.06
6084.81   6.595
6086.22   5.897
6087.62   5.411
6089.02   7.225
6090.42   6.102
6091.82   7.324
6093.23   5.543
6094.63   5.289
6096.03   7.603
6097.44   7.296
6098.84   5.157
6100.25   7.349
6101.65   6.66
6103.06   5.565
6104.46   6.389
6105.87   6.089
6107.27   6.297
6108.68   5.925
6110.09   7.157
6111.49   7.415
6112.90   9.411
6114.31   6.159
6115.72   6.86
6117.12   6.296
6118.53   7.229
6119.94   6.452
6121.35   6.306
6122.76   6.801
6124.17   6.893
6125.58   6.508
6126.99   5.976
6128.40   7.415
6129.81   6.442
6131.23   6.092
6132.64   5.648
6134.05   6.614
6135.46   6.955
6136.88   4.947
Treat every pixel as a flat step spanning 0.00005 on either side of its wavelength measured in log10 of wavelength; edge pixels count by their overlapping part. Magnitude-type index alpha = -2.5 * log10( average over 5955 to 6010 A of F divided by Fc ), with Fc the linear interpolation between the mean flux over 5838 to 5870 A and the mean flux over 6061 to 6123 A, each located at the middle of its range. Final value 0.03 mag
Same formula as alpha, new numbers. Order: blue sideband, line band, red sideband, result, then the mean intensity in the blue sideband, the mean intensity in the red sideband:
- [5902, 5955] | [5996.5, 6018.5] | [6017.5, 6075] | 0.05 mag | 6.43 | 6.62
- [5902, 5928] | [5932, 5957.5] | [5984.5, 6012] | -0.03 mag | 6.43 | 6.27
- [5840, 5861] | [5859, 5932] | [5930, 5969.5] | 0.06 mag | 6.91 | 6.5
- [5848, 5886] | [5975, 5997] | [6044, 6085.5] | 0.02 mag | 6.85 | 6.56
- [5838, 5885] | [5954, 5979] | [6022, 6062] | 0.02 mag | 6.88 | 6.64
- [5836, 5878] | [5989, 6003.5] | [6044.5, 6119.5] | 0.08 mag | 6.92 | 6.57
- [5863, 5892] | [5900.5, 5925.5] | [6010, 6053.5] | 0.03 mag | 6.53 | 6.58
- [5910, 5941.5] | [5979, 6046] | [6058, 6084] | 0.00 mag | 6.41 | 6.48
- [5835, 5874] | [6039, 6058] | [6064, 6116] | -0.02 mag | 6.91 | 6.54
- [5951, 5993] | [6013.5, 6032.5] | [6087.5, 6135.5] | 0.01 mag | 6.65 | 6.58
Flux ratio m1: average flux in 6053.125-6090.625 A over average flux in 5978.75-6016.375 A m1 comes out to 1.02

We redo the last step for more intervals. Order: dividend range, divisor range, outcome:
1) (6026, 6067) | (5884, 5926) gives 1.11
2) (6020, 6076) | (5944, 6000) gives 1.02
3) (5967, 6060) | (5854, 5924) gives 1.03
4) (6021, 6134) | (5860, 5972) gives 1.03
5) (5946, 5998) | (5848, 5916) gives 1.01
